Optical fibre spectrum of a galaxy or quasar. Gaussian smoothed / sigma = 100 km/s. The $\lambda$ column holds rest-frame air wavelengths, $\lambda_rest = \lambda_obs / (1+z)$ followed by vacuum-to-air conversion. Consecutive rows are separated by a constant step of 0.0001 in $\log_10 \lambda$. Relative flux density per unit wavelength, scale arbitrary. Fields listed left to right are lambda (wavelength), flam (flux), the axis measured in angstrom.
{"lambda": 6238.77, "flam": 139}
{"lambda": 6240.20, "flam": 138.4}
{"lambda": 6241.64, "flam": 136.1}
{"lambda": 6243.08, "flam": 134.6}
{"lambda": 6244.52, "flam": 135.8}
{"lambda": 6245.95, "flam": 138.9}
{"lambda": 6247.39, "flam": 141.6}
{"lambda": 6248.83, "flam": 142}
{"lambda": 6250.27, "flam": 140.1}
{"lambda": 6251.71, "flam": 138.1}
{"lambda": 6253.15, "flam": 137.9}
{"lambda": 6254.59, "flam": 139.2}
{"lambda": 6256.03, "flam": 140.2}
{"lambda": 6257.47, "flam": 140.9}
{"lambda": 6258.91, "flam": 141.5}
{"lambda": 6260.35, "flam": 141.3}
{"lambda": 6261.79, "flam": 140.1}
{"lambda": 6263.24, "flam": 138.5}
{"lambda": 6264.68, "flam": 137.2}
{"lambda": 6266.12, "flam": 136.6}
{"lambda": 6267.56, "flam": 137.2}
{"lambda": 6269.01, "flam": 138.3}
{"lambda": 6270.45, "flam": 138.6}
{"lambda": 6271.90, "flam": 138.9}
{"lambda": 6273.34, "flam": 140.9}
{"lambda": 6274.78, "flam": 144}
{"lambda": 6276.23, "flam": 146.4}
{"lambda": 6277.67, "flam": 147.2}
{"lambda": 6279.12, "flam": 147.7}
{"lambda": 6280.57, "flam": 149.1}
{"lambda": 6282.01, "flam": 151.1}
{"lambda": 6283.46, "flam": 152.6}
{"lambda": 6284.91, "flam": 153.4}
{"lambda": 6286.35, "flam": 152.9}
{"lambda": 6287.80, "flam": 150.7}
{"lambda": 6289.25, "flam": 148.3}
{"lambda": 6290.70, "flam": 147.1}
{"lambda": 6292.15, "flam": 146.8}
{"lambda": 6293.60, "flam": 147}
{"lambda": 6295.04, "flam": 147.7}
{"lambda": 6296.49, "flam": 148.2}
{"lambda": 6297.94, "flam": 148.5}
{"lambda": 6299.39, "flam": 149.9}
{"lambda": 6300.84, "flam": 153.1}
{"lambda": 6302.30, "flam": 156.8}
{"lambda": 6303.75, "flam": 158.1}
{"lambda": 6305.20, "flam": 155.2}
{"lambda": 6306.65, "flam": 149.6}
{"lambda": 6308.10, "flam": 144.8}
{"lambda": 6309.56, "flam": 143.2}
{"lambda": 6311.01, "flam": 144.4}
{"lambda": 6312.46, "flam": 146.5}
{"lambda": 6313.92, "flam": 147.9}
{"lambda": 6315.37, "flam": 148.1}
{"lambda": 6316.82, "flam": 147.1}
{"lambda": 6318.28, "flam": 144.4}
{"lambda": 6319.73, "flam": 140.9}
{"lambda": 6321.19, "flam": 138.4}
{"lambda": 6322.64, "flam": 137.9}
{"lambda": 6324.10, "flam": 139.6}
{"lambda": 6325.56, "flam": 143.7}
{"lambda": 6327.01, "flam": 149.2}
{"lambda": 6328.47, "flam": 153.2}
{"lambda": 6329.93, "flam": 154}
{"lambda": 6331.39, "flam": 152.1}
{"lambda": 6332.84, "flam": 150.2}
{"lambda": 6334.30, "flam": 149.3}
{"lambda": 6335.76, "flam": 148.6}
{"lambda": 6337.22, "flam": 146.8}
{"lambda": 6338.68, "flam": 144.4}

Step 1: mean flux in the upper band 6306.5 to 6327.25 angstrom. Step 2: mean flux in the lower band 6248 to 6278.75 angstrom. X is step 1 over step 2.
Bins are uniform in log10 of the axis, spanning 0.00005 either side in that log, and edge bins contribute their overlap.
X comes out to 1.03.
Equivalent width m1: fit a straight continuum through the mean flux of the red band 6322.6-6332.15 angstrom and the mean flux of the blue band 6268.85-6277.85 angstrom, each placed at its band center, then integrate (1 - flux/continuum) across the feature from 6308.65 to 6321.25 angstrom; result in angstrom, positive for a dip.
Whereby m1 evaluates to 0.1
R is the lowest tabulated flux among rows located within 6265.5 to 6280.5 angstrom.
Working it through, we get 136.6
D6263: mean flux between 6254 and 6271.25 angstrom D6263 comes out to 139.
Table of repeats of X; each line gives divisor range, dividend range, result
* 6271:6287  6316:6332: 0.99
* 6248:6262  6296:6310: 1.08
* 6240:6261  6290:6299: 1.06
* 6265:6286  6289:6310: 1.04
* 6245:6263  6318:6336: 1.04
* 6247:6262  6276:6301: 1.06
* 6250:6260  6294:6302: 1.07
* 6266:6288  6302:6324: 1.01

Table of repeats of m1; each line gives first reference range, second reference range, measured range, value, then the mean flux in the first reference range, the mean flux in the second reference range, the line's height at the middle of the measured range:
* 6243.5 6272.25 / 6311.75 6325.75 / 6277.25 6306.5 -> -1.88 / 139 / 143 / 141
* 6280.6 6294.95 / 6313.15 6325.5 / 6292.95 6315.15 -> -0.46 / 150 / 143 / 146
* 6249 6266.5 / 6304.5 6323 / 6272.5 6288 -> -0.74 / 139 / 145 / 142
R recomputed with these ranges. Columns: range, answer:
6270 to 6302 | 138.6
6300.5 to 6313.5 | 143.2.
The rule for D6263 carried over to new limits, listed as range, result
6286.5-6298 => 148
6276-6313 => 150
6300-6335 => 148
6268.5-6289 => 147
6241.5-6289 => 142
